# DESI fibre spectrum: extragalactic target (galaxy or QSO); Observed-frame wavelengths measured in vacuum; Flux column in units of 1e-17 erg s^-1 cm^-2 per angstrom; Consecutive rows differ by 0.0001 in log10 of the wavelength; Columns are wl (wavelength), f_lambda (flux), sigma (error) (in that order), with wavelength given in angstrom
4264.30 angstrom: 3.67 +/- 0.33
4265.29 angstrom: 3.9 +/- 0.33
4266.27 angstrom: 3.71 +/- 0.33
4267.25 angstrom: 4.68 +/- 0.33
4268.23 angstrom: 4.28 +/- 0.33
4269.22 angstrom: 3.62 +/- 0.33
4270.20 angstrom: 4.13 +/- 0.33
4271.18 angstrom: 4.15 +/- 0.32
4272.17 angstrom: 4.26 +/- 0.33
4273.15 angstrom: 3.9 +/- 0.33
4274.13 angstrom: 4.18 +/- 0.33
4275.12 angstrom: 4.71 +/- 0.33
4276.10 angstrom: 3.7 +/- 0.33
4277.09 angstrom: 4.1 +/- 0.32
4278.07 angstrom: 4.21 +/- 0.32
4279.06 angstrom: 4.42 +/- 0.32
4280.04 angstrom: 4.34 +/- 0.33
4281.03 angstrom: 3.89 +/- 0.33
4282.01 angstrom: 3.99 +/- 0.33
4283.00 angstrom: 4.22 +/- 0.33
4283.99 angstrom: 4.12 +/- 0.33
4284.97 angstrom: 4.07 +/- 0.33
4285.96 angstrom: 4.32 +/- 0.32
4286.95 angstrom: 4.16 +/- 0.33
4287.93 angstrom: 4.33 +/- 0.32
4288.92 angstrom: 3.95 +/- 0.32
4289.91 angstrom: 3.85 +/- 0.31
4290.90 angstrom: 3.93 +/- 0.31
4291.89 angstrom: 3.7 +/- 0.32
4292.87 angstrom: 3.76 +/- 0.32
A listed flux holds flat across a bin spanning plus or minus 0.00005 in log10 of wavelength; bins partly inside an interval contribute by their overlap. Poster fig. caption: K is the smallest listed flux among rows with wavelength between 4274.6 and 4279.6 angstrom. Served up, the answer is 3.7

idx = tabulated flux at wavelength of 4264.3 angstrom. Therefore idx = 3.67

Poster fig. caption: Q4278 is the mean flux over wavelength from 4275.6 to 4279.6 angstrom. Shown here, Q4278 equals 4.12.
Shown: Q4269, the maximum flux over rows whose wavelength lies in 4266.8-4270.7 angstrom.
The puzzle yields 4.68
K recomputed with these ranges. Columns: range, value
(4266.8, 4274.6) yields 3.62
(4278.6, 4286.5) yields 3.89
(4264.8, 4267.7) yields 3.71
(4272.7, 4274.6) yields 3.9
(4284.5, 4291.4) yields 3.85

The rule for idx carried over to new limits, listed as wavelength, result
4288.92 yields 3.95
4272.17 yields 4.26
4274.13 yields 4.18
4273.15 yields 3.9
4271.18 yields 4.15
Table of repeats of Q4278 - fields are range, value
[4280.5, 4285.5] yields 4.06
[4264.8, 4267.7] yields 4.1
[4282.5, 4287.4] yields 4.17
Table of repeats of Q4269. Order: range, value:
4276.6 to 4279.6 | 4.42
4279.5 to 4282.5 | 4.34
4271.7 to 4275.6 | 4.71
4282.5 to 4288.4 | 4.33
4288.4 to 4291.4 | 3.95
